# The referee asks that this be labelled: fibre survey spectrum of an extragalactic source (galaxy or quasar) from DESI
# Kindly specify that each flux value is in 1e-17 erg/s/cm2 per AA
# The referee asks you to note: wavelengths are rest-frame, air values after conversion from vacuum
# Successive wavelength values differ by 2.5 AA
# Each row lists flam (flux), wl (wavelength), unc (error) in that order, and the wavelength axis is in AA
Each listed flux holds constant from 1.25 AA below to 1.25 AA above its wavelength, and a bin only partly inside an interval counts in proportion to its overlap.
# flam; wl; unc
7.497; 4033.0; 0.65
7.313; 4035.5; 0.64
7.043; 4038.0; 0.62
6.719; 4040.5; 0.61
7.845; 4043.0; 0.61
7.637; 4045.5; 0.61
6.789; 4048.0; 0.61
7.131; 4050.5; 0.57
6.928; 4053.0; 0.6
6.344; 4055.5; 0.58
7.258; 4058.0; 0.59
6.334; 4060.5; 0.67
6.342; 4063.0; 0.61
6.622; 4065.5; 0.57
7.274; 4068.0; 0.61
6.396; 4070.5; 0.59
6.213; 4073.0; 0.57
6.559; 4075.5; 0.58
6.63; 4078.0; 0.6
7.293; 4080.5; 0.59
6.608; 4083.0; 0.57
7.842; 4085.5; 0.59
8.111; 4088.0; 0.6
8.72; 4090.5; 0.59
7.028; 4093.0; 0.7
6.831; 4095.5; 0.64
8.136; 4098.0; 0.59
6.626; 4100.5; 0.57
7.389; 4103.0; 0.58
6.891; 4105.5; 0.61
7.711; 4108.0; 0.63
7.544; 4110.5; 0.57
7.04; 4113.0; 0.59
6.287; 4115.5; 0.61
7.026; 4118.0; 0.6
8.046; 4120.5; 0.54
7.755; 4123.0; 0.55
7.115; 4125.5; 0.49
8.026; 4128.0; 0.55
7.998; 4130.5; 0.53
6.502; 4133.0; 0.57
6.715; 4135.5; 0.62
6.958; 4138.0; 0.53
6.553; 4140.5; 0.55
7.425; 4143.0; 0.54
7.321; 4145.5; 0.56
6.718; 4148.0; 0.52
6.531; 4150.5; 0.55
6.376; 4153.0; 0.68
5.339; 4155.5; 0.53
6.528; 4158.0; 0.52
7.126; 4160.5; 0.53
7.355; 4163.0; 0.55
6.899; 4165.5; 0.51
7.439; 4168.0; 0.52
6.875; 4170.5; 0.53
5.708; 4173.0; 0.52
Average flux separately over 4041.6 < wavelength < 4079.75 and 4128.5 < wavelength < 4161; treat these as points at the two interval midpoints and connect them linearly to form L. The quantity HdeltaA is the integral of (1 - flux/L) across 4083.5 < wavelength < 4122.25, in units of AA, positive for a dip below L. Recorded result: -3.4 AA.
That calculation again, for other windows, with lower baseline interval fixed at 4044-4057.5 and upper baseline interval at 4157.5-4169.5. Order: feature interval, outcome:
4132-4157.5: 1.6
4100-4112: -0.4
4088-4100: -1.1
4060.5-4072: 0.7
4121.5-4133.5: -0.8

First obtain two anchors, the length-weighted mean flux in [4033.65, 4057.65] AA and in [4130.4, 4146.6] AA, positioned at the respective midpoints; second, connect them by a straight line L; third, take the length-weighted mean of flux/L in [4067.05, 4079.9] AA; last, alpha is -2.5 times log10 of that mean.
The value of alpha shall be 0.07 mag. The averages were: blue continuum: 7.1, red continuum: 7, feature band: 6.63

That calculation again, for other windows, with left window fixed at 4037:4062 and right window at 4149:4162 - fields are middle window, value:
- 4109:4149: -0.10 mag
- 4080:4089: -0.10 mag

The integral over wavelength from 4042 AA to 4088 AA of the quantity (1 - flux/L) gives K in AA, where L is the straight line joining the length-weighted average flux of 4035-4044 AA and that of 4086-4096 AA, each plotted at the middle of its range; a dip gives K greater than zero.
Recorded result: 3.4 AA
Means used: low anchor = 7.21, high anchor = 7.75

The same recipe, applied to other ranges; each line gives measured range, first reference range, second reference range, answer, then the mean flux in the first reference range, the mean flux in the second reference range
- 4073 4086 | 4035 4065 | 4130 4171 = 0.1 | 6.96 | 6.84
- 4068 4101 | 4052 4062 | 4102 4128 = -0.8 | 6.7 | 7.32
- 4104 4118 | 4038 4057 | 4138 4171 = -0.4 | 7.06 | 6.81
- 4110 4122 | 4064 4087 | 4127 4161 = -0.6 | 6.84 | 6.85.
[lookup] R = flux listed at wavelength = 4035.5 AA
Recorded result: 7.313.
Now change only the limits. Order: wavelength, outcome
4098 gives 8.136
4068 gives 7.274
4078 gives 6.63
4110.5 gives 7.544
